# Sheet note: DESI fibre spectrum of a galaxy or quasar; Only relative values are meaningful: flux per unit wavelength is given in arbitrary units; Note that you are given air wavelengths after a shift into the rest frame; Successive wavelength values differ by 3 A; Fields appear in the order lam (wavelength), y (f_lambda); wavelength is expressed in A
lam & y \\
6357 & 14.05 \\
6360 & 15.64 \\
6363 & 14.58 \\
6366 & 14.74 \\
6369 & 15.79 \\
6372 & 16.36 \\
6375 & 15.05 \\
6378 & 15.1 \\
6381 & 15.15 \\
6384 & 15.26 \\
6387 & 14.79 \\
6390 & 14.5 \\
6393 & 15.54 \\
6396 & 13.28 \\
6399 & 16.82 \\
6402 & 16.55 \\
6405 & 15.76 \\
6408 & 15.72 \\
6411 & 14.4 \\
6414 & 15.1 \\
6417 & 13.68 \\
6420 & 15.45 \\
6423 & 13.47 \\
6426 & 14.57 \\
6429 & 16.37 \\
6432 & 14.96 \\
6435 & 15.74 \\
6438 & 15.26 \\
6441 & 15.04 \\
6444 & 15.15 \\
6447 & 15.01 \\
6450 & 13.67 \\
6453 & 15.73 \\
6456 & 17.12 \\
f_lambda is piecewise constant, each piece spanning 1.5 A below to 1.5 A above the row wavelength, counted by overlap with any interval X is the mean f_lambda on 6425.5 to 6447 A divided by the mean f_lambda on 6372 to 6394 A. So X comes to 1.0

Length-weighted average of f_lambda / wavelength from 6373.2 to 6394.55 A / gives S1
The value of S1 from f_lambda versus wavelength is 15.1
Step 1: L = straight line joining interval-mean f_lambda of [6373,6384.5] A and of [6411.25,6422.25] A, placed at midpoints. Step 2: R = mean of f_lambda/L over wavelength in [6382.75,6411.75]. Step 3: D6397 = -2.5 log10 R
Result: -0.027 mag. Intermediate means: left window 15.2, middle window 15.3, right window 14.6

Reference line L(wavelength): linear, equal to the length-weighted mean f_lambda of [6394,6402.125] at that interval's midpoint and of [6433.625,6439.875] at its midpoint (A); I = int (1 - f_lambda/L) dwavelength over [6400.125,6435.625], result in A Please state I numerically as 0.6 A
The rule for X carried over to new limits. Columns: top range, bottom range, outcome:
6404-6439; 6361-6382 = 0.98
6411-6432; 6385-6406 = 0.96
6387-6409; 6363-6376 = 1.00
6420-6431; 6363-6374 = 0.96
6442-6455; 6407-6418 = 1.02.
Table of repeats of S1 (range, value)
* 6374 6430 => 15.1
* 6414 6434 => 14.8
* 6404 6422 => 15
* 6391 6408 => 15.6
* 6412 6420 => 14.6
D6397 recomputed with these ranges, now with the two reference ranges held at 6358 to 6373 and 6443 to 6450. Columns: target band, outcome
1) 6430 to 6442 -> -0.03 mag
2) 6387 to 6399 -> 0.03 mag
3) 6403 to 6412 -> -0.03 mag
